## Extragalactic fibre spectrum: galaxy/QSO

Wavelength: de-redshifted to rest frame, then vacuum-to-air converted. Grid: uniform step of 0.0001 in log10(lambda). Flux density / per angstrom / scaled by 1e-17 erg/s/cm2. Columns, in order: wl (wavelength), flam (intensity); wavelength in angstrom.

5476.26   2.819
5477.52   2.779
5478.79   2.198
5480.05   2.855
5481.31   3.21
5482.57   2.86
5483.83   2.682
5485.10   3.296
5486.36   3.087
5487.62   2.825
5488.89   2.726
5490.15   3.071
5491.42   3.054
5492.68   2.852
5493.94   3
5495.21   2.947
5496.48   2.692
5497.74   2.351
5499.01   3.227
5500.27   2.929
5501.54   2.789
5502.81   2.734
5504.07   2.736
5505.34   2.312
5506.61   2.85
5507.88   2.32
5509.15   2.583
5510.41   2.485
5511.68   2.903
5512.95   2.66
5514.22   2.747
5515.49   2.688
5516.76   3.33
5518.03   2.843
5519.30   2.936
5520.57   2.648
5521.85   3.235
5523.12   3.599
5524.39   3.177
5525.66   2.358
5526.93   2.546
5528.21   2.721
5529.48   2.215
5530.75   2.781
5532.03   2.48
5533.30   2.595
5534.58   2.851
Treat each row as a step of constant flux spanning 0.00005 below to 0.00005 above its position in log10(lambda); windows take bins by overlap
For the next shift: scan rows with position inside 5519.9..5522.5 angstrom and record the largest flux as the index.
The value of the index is 3.235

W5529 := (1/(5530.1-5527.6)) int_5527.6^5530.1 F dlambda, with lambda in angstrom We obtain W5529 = 2.47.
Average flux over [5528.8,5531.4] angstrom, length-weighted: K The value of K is 2.5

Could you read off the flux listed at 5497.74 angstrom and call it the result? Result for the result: 2.351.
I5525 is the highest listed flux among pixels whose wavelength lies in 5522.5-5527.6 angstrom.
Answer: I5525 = 3.599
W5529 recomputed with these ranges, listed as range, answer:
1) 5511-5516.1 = 2.75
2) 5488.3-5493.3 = 2.93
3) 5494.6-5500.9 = 2.83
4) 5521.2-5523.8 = 3.4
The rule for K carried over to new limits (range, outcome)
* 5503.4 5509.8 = 2.56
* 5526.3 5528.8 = 2.62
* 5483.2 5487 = 3.02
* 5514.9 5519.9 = 2.95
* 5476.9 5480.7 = 2.61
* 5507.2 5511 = 2.47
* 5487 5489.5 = 2.77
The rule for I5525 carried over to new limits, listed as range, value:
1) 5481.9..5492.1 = 3.296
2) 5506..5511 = 2.85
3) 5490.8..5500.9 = 3.227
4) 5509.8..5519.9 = 3.33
